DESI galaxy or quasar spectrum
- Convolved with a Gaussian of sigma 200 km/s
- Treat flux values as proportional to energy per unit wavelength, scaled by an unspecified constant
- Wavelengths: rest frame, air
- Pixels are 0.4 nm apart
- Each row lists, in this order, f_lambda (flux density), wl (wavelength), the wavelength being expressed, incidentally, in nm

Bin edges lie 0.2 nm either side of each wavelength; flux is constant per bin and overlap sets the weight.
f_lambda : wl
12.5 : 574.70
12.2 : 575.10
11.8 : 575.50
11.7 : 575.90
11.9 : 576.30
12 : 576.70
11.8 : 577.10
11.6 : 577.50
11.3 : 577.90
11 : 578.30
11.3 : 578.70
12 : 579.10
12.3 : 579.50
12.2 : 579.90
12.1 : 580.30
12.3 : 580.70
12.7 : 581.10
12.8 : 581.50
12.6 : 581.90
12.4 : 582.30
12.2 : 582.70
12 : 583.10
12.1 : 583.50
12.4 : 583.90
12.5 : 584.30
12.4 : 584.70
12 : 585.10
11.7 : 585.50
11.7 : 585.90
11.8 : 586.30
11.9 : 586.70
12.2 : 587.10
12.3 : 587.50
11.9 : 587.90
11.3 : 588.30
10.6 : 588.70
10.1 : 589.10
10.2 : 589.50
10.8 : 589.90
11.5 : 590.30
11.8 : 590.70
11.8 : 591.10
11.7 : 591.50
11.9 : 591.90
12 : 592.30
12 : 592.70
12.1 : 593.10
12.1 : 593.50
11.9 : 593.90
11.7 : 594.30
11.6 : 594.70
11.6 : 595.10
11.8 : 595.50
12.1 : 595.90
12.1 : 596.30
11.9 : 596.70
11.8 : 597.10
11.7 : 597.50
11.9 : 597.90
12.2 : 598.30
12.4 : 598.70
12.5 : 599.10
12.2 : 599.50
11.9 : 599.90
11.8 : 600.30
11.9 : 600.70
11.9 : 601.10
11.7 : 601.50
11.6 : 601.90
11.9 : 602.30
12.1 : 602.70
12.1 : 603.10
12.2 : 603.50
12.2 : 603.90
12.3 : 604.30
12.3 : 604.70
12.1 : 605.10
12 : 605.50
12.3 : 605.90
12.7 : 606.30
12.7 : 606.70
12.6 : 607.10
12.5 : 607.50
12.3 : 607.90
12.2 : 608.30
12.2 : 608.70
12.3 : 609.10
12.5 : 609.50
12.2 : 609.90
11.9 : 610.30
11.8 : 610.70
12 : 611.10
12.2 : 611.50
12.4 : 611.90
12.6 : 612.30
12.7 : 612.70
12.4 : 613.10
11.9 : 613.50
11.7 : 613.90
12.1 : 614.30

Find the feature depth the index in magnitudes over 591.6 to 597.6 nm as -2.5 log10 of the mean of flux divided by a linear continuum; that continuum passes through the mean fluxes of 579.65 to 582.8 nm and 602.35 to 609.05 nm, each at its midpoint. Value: 0.04 mag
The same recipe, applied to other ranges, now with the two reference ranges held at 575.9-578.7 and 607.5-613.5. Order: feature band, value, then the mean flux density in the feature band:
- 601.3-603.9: 0.013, 12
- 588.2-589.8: 0.127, 10.5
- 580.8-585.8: -0.054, 12.3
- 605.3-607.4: -0.025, 12.5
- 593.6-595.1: 0.018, 11.7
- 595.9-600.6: -0.002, 12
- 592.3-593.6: -0.014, 12.1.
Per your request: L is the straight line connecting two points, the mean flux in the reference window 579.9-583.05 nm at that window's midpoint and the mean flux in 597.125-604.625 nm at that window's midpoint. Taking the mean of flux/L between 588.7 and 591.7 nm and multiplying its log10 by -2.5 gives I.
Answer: 0.11 mag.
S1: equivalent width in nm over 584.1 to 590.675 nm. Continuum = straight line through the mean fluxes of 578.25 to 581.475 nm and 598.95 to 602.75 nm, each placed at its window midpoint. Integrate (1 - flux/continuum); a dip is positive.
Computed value 0.25 nm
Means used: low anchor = 12.1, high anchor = 11.9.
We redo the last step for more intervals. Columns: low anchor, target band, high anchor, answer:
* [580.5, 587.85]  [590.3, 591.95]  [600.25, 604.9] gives 0.05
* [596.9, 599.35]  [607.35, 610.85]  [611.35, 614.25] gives 0.00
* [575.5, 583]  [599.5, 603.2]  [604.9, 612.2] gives 0.10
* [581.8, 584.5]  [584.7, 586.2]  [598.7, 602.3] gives 0.05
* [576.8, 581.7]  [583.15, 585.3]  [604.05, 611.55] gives -0.05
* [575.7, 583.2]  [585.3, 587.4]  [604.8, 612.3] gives 0.03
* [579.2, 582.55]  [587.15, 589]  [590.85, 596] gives 0.09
